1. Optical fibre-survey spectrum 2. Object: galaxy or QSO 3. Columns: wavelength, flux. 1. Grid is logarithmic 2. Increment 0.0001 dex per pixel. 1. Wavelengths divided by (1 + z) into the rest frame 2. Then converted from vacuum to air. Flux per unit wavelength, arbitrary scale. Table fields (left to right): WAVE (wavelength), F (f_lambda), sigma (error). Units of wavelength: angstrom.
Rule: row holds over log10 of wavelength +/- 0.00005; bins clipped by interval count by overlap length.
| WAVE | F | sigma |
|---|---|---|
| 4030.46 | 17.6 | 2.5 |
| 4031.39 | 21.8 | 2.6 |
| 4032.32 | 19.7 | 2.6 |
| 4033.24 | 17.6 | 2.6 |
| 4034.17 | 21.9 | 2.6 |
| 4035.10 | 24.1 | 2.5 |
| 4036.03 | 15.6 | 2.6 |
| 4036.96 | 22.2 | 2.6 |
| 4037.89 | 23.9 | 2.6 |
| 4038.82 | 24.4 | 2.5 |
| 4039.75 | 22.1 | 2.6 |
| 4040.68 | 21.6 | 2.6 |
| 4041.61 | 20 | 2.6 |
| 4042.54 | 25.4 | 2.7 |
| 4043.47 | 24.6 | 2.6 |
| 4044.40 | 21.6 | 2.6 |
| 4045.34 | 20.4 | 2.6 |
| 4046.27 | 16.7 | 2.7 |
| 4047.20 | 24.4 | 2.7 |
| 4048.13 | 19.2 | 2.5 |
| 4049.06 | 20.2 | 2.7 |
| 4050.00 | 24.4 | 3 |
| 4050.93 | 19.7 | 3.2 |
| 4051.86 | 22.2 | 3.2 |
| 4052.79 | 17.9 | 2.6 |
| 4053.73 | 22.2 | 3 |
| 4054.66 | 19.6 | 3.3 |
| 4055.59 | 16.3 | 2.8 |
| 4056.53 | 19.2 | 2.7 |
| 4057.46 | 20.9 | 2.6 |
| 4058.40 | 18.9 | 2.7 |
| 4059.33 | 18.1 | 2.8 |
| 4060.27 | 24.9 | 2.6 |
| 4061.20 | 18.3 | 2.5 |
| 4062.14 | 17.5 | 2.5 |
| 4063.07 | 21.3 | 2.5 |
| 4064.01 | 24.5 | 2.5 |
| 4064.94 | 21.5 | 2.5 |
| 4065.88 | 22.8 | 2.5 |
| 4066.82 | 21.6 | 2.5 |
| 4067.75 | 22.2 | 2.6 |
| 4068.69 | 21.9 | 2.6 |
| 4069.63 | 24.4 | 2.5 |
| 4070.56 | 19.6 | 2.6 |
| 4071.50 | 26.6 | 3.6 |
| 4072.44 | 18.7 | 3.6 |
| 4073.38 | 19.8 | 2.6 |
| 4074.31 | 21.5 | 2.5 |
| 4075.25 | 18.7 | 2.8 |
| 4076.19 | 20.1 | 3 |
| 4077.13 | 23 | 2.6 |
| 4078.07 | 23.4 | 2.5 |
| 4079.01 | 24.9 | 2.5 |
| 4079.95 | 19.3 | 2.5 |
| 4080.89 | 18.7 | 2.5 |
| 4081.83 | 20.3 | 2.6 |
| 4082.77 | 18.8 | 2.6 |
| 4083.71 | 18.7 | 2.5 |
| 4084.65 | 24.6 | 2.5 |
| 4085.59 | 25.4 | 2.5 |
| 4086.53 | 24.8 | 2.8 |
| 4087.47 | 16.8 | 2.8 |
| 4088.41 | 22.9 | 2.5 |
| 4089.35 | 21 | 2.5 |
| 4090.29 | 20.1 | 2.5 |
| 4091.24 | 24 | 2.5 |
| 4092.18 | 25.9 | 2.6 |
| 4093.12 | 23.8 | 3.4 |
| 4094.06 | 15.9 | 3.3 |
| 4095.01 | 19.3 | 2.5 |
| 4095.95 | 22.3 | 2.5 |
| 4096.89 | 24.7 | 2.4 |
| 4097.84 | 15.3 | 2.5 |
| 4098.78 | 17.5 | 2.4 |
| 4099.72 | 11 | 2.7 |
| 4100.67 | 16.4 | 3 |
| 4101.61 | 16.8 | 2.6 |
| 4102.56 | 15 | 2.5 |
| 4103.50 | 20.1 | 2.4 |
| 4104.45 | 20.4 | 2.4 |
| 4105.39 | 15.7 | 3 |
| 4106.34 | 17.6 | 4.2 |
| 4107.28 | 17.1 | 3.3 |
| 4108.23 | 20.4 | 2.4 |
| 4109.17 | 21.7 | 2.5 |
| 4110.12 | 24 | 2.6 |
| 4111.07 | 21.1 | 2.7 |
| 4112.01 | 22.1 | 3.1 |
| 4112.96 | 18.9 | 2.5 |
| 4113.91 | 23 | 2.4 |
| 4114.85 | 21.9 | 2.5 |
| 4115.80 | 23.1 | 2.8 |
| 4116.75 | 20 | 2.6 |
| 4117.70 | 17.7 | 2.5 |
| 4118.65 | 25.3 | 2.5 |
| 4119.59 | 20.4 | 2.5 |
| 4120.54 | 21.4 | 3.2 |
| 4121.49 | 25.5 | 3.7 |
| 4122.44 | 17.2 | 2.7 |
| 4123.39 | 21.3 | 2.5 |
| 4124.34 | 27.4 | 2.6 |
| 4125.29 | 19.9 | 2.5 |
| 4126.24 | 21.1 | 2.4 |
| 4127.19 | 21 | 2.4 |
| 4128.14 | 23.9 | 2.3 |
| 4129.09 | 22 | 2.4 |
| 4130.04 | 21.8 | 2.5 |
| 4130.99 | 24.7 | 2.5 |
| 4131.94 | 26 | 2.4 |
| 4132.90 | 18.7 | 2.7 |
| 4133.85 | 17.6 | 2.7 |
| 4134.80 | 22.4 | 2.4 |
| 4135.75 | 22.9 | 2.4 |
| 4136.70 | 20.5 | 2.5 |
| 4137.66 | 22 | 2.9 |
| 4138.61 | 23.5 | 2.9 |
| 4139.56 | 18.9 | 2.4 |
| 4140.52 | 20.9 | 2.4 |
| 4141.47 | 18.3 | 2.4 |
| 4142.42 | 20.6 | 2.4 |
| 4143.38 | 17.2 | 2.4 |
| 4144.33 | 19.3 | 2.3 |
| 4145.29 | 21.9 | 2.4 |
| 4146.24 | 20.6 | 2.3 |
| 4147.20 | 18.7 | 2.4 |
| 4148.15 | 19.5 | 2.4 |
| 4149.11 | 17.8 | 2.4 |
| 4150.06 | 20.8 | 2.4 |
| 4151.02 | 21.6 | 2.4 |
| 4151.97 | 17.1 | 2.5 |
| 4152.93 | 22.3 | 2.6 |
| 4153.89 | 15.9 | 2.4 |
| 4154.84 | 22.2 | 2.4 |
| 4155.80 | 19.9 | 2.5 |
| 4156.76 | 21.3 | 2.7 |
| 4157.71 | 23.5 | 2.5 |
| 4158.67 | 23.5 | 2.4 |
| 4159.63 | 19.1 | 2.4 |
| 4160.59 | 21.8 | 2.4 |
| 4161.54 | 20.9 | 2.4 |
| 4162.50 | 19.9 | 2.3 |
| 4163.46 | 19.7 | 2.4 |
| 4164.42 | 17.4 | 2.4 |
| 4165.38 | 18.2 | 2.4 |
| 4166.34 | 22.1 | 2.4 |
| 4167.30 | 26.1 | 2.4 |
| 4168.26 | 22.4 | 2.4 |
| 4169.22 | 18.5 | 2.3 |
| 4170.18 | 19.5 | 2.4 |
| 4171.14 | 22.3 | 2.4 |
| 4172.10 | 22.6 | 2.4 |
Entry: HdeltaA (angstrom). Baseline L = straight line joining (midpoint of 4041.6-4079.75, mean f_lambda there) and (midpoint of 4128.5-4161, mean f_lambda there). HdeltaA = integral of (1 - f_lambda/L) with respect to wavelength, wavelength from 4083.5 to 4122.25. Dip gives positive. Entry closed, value 0.9 angstrom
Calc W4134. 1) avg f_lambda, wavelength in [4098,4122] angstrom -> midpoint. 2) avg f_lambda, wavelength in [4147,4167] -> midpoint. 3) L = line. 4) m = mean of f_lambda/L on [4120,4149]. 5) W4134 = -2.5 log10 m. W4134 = -0.06 mag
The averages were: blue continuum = 19.7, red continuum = 20.2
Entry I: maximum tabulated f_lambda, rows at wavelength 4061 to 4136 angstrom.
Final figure 27.4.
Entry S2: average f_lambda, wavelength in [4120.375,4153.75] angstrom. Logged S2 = 21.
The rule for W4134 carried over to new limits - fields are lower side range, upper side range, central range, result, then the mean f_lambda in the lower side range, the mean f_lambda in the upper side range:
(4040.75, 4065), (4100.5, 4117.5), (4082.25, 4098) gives -0.075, 20.8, 19.8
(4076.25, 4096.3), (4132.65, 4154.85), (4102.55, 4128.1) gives -0.007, 21.6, 20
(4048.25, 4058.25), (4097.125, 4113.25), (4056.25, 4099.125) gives -0.101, 20.2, 18.4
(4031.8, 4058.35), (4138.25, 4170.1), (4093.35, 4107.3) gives 0.161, 21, 20.3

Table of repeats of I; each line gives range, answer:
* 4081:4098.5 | 25.9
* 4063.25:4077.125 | 26.6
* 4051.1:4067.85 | 24.9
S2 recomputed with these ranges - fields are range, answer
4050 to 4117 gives 20.6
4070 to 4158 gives 20.7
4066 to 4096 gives 21.5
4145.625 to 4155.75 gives 19.7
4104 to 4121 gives 20.7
